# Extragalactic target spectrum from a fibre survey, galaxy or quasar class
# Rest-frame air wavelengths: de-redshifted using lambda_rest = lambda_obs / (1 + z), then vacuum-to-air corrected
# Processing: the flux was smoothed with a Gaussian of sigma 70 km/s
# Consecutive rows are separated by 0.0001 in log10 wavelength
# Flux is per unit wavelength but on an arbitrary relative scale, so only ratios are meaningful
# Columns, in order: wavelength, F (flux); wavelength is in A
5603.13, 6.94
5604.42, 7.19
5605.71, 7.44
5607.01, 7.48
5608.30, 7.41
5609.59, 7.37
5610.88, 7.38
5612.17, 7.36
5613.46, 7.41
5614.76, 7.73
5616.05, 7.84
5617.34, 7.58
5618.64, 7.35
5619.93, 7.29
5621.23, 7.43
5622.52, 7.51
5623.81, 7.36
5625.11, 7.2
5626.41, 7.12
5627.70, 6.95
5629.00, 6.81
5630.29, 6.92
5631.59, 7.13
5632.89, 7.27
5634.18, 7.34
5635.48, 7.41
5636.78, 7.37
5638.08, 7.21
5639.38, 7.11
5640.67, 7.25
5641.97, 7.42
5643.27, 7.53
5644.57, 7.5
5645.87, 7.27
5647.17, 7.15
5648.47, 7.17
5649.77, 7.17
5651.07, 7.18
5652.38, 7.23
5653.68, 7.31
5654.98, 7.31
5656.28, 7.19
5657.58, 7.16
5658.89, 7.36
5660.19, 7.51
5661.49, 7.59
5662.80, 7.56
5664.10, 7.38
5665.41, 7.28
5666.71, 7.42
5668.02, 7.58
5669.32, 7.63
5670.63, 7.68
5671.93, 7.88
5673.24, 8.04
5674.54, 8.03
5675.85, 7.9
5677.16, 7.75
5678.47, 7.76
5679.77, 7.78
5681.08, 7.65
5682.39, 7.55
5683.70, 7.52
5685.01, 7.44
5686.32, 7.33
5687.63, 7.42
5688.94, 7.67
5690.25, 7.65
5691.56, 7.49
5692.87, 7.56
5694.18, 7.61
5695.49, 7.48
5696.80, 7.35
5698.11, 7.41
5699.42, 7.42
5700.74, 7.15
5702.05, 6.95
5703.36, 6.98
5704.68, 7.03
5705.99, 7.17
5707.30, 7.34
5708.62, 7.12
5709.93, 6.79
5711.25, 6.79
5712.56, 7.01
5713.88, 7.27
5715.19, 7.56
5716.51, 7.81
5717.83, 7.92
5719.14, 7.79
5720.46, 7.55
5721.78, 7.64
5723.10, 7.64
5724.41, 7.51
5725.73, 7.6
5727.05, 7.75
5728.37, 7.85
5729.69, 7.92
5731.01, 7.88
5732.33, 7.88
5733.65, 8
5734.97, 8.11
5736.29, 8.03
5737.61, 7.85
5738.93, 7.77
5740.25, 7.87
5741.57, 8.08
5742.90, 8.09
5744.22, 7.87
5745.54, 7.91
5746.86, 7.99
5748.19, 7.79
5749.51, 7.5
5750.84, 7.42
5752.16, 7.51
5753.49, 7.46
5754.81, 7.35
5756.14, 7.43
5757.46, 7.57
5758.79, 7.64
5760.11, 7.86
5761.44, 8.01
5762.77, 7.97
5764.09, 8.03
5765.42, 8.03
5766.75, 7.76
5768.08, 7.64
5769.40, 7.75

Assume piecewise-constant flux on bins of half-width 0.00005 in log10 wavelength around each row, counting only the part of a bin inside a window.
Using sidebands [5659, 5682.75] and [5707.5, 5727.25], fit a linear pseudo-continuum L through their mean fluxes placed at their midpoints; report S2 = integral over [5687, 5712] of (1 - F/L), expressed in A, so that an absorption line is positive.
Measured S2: 0.8 A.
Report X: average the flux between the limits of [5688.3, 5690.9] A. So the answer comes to 7.66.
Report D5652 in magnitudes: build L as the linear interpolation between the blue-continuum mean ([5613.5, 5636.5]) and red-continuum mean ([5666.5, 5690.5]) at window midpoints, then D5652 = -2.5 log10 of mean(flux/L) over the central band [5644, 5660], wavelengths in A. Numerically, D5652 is 0.03 mag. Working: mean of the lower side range 7.31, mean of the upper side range 7.67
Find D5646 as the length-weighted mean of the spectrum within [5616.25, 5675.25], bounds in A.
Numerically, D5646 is 7.36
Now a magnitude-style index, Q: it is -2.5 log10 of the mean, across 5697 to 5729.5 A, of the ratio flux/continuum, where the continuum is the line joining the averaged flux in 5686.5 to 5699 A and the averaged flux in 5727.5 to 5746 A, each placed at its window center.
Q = 0.05 mag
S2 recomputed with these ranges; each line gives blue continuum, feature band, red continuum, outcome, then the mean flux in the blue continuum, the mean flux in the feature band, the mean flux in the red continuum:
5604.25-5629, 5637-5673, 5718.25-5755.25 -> 0.6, 7.38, 7.38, 7.78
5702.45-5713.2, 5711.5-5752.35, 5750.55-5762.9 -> -2.4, 7.03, 7.75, 7.61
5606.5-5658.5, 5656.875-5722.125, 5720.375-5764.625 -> 0.6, 7.3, 7.47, 7.78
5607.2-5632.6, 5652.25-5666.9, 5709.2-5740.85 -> 0.2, 7.33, 7.36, 7.66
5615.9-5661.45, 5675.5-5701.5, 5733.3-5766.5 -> -0.1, 7.28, 7.54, 7.8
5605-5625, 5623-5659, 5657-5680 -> 1.5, 7.45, 7.23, 7.63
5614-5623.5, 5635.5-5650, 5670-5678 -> 0.7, 7.53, 7.3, 7.88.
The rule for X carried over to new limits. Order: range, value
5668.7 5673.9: 7.82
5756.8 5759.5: 7.62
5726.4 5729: 7.8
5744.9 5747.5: 7.96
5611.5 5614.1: 7.4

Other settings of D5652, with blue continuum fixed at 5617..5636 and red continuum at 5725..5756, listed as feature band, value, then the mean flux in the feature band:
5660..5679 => -0.03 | 7.67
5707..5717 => 0.07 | 7.19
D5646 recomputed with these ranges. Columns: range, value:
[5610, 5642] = 7.31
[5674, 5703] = 7.53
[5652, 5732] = 7.49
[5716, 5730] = 7.72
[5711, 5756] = 7.71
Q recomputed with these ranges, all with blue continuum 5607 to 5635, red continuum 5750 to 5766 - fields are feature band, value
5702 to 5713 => 0.08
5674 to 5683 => -0.04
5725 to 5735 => -0.03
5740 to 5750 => -0.03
